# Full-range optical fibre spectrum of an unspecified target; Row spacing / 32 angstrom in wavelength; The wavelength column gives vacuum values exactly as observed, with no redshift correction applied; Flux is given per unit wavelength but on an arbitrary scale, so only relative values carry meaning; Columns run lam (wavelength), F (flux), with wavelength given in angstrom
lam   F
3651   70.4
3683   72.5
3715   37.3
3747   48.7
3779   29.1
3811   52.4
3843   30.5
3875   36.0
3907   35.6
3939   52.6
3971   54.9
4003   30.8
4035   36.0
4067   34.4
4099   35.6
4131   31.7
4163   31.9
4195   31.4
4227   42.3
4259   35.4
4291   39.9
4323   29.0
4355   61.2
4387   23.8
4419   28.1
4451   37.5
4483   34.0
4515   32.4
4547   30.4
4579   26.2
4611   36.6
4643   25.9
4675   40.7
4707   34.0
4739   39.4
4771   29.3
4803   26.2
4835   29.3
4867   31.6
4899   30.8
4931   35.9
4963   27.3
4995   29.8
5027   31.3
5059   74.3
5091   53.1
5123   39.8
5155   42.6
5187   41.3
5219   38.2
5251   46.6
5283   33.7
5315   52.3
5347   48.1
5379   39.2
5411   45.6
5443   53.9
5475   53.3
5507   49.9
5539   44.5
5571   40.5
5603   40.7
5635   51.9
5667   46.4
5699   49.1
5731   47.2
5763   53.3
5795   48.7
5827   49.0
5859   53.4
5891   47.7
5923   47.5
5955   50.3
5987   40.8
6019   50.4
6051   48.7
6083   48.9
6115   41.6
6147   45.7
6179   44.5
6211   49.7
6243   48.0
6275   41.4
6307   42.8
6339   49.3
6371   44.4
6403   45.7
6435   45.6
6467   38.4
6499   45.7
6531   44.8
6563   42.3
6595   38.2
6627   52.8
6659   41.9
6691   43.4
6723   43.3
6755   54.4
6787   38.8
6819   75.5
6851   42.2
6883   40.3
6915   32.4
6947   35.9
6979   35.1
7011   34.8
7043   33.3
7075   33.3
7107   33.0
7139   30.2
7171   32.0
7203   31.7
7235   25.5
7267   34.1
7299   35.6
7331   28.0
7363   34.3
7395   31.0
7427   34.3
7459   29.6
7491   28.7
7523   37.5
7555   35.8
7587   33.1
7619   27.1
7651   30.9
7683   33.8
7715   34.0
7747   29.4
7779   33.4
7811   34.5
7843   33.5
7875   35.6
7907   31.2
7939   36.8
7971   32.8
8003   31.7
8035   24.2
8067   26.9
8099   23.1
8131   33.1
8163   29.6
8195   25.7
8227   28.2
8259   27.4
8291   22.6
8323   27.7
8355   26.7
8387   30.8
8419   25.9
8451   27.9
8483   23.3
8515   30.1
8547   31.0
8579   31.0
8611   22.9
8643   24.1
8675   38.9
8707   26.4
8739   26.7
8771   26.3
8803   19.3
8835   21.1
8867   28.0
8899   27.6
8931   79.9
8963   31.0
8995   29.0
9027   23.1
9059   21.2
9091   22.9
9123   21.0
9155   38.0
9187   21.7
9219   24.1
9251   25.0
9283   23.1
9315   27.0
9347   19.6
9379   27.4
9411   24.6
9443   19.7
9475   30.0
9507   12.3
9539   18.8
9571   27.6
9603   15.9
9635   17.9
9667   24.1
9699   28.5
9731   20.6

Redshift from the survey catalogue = 0.36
